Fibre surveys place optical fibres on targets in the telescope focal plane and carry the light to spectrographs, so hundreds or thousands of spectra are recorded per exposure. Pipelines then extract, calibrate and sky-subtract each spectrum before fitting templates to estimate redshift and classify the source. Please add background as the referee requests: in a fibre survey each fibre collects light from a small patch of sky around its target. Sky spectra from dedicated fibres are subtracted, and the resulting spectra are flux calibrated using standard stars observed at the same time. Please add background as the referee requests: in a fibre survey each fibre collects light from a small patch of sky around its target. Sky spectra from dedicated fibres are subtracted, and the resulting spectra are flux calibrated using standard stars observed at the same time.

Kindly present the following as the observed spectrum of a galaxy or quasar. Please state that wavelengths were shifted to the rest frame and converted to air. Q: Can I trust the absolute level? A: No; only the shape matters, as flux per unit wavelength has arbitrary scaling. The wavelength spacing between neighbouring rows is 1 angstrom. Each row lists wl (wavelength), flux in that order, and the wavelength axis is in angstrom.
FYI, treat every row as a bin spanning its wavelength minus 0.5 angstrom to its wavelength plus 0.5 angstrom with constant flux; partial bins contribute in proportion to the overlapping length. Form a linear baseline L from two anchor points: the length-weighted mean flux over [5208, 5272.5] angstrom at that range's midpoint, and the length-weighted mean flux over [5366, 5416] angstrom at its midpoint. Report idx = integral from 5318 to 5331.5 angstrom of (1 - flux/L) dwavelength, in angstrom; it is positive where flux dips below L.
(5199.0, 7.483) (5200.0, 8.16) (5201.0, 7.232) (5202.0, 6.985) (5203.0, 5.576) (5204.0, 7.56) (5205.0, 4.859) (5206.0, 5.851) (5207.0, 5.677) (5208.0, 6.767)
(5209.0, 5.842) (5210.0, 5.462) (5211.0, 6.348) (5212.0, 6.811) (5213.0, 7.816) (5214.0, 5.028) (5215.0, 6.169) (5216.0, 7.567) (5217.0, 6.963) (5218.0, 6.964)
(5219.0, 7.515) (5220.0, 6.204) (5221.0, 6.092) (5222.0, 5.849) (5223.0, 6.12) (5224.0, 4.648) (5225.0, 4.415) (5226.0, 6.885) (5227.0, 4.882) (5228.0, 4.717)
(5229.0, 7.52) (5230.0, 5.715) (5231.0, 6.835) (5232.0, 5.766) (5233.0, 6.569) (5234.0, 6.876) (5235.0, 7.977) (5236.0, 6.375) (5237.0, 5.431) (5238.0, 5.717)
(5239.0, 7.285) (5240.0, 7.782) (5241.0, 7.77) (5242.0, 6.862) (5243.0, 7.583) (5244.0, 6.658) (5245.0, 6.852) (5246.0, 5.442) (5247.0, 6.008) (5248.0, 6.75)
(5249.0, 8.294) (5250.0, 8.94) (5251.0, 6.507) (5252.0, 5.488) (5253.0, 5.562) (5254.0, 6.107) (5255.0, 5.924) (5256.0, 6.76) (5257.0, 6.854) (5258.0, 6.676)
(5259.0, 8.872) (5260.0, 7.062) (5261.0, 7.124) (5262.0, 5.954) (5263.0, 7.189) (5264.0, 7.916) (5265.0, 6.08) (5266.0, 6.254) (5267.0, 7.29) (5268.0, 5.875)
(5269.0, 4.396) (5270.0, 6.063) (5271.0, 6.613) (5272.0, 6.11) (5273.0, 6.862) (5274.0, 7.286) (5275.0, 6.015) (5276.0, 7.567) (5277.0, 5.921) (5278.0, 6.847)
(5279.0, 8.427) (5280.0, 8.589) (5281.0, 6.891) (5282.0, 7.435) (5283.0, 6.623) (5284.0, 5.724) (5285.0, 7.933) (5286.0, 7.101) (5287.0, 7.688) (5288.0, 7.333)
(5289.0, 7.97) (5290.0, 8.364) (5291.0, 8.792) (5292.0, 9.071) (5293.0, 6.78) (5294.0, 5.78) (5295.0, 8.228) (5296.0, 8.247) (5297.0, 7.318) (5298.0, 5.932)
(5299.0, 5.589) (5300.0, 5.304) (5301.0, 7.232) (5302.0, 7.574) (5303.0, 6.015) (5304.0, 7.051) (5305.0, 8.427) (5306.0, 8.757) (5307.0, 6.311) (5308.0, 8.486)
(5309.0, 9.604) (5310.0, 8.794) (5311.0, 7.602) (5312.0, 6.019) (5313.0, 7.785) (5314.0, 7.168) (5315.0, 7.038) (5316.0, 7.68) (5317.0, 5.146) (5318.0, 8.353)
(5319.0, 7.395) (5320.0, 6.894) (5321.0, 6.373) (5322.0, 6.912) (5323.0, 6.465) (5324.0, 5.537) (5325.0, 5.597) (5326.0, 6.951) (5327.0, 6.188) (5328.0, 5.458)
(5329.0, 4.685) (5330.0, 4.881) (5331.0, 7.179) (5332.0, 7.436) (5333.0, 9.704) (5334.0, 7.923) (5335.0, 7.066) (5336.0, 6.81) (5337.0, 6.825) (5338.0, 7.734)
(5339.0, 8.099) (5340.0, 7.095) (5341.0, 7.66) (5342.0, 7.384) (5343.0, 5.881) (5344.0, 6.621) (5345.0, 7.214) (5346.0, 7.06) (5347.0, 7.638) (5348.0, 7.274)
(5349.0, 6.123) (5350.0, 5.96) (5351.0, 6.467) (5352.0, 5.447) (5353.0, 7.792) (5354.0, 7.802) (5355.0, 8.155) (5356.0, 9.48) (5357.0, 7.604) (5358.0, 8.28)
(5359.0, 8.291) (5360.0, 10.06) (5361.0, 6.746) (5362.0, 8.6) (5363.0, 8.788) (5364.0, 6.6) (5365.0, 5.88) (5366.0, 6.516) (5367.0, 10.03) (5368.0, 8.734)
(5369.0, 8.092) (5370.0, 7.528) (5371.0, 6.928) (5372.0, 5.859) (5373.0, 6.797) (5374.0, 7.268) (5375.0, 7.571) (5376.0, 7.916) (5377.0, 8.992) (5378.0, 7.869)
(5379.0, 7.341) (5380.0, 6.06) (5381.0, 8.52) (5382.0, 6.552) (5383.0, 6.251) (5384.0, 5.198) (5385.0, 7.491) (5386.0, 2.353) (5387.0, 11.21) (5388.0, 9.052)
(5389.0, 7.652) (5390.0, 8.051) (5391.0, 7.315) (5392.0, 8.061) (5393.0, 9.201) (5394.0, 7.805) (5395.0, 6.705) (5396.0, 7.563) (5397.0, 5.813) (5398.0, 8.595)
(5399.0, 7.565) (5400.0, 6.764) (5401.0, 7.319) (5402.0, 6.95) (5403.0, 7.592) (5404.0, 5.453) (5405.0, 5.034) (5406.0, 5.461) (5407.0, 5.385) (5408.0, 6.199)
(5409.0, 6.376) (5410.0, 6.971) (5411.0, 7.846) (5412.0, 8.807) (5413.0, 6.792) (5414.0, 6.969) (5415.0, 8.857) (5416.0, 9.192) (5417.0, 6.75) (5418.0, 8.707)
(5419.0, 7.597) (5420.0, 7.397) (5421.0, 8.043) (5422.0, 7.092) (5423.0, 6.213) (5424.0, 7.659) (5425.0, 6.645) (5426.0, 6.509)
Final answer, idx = 1.3 angstrom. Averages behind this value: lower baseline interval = 6.5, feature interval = 6.27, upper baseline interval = 7.29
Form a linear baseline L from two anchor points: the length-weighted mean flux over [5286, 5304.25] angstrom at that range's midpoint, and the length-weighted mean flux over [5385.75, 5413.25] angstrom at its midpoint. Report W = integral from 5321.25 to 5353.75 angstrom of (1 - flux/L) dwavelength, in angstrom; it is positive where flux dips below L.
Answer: 1.9 angstrom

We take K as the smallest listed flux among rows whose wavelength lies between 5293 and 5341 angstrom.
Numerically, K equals 4.685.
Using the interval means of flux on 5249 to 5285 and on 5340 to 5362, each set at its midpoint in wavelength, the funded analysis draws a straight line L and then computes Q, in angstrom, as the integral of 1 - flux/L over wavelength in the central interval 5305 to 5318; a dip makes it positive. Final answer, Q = -0.91 angstrom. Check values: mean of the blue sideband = 6.78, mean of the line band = 7.6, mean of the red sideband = 7.4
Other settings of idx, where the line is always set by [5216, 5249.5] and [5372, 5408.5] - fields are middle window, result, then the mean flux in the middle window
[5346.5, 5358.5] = -0.63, 7.34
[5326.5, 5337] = 0.22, 6.74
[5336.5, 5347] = -0.39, 7.18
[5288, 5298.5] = -1.42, 7.63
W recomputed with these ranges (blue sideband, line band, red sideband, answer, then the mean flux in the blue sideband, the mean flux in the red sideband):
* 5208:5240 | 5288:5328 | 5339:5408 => -1.9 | 6.3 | 7.3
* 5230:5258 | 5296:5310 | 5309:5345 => -0.8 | 6.68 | 6.97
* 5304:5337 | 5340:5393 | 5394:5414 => -3.8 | 7.08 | 6.83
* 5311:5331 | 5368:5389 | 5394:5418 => -1.3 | 6.5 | 7.05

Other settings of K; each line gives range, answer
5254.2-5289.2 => 4.396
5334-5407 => 2.353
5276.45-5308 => 5.304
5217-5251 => 4.415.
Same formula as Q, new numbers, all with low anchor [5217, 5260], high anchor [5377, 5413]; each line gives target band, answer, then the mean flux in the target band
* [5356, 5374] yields -1.9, 7.76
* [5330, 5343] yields -1.0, 7.41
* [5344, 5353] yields 0.3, 6.71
